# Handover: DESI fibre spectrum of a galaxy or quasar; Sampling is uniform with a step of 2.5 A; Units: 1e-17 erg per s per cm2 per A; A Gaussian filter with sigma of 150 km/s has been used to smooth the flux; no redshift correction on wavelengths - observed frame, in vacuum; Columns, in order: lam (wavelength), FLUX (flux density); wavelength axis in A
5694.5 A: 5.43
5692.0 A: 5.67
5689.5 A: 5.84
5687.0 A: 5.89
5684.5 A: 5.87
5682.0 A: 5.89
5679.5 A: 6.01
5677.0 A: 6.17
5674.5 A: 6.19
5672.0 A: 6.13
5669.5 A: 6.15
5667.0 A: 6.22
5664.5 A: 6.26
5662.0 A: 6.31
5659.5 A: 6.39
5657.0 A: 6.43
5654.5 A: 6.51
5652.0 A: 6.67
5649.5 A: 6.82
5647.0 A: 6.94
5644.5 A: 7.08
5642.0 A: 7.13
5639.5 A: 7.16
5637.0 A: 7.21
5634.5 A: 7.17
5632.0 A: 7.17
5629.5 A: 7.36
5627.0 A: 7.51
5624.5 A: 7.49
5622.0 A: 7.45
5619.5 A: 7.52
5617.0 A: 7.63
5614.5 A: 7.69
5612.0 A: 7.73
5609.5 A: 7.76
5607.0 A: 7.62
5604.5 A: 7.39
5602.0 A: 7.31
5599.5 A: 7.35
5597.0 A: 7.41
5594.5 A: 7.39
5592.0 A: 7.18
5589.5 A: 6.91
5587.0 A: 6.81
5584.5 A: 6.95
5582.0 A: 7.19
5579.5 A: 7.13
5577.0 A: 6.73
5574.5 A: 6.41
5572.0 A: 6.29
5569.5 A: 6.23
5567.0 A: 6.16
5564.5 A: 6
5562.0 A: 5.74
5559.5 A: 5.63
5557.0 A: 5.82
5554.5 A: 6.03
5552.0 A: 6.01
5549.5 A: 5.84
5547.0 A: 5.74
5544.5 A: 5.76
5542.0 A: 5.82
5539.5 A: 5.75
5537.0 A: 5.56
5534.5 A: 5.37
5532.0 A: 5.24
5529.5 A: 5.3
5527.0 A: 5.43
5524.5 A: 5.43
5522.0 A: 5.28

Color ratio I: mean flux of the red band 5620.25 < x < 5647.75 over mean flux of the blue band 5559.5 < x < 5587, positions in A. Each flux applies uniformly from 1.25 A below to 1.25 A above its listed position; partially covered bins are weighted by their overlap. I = 1.12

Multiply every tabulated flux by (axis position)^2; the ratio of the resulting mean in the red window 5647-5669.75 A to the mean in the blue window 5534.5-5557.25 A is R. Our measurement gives 1.2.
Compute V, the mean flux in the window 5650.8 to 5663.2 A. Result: 6.46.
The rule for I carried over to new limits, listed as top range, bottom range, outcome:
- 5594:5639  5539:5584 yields 1.21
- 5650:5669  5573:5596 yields 0.92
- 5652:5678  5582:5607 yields 0.87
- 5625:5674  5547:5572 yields 1.14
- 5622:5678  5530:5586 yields 1.12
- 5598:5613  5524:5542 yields 1.38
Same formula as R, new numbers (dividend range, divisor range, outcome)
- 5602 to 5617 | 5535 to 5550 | 1.36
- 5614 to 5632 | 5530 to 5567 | 1.34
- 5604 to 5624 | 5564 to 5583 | 1.18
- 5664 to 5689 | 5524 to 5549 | 1.15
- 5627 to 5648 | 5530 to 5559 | 1.30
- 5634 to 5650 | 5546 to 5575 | 1.22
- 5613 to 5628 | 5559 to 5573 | 1.28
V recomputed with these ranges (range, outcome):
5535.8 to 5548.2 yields 5.73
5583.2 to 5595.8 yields 7.05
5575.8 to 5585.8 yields 7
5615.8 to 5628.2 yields 7.52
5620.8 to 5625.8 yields 7.47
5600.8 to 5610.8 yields 7.52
